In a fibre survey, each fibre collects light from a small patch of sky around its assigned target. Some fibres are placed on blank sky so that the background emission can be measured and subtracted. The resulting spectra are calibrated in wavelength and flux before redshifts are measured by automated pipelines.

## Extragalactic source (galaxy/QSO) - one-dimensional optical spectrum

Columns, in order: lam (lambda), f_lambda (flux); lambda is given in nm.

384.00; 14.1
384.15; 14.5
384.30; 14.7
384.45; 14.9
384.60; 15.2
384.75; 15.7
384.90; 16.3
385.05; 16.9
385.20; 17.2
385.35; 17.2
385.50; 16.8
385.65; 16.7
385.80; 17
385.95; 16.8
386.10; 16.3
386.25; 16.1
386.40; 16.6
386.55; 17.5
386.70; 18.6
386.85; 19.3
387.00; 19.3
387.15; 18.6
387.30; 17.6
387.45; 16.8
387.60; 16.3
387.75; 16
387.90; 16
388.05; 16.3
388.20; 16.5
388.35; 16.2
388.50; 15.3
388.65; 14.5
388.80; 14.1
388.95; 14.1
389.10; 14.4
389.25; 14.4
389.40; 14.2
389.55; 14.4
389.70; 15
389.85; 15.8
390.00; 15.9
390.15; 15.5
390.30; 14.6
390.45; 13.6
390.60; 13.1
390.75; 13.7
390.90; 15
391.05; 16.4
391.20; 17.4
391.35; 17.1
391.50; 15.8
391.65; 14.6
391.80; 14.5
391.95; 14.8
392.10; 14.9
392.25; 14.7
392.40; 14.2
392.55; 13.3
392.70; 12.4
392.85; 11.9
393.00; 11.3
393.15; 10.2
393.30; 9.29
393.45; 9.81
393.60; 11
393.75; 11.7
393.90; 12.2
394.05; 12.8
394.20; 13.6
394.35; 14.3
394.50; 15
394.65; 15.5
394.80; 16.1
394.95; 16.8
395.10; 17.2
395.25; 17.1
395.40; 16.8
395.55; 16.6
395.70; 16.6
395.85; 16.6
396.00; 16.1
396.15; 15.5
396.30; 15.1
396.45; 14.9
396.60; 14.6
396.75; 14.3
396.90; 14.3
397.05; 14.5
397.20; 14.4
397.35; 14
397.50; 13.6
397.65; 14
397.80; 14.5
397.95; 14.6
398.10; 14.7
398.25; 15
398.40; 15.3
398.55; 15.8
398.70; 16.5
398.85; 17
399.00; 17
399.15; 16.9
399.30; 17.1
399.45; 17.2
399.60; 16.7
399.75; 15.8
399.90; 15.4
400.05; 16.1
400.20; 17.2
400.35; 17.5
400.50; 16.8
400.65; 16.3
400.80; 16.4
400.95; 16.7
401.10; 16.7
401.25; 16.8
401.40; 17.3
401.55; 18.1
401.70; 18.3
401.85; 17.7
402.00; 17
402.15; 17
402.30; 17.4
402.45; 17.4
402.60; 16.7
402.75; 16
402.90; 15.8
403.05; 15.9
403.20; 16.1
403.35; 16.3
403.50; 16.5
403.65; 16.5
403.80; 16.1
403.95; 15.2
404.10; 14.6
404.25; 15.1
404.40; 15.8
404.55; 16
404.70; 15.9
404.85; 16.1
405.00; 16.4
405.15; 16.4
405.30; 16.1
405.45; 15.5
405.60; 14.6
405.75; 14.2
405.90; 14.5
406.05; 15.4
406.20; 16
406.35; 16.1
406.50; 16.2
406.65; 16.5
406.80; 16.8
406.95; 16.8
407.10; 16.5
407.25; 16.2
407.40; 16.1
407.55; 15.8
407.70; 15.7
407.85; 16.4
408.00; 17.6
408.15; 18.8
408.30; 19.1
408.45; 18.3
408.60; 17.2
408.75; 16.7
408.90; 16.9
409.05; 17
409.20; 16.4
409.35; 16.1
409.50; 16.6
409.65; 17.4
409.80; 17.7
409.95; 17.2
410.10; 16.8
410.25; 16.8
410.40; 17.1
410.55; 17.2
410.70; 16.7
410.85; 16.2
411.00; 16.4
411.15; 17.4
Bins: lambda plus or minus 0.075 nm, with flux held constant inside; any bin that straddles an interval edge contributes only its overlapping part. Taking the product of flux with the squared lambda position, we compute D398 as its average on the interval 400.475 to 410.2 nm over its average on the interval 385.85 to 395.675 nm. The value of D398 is 1.18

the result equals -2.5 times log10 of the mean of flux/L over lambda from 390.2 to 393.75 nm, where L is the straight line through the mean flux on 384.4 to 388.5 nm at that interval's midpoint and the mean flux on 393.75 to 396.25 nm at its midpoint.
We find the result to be 0.17 mag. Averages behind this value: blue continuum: 16.8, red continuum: 15.4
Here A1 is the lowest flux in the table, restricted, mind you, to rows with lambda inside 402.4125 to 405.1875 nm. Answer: 14.6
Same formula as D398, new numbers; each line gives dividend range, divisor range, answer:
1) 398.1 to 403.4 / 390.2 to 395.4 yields 1.23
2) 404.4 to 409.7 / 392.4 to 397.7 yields 1.23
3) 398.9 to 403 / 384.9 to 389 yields 1.08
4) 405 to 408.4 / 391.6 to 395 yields 1.32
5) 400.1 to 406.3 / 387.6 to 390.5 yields 1.16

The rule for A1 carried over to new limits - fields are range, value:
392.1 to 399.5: 9.29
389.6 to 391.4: 13.1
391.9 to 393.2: 10.2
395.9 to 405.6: 13.6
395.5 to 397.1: 14.3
